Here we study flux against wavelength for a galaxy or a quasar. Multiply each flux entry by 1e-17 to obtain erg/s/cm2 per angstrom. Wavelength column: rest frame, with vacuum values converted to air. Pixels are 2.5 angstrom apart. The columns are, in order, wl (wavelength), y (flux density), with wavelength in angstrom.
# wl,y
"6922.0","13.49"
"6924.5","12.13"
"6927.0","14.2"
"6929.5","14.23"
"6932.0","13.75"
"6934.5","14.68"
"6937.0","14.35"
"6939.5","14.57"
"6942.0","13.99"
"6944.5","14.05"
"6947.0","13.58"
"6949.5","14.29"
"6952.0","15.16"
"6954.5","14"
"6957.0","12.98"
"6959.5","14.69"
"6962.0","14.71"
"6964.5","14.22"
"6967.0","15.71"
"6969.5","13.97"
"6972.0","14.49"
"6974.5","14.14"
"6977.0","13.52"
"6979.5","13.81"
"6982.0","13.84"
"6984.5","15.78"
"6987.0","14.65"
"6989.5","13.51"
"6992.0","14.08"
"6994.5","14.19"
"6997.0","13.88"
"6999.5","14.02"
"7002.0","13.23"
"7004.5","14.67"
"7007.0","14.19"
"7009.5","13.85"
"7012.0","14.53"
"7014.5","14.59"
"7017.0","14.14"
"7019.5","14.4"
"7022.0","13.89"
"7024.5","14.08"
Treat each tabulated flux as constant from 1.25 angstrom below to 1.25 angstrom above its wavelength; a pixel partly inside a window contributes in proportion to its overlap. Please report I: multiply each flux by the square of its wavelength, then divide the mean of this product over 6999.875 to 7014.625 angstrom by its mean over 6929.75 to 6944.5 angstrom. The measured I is 1.01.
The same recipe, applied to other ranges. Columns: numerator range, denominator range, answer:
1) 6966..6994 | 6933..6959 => 1.02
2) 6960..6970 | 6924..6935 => 1.07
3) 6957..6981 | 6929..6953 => 1.01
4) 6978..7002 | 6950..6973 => 0.99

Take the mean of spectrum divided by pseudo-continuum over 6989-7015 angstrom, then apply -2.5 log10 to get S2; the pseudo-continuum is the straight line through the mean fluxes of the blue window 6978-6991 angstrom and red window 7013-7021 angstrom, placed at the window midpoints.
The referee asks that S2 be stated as 0.02 mag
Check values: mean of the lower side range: 14.3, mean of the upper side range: 14.4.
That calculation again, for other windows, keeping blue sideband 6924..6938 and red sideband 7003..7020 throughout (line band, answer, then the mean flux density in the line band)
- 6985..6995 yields 0.000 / 14.2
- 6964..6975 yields -0.031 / 14.6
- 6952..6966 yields -0.011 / 14.2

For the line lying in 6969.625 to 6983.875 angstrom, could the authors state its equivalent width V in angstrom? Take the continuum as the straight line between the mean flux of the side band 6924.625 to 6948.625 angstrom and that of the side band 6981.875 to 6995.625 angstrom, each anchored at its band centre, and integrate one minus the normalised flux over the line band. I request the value 0.3 angstrom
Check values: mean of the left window 14.1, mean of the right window 14.4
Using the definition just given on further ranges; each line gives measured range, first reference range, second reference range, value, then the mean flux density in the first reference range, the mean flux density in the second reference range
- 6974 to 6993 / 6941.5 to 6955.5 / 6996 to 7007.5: -0.1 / 14.2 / 14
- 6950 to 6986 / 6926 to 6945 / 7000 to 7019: -0.4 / 14.2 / 14.2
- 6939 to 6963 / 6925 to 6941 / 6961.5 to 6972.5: 0.4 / 14.2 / 14.6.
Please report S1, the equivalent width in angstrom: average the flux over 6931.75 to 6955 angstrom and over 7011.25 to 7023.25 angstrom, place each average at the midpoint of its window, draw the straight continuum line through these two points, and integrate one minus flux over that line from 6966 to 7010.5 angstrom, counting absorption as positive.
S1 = 0.3 angstrom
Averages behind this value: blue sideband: 14.3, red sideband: 14.3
